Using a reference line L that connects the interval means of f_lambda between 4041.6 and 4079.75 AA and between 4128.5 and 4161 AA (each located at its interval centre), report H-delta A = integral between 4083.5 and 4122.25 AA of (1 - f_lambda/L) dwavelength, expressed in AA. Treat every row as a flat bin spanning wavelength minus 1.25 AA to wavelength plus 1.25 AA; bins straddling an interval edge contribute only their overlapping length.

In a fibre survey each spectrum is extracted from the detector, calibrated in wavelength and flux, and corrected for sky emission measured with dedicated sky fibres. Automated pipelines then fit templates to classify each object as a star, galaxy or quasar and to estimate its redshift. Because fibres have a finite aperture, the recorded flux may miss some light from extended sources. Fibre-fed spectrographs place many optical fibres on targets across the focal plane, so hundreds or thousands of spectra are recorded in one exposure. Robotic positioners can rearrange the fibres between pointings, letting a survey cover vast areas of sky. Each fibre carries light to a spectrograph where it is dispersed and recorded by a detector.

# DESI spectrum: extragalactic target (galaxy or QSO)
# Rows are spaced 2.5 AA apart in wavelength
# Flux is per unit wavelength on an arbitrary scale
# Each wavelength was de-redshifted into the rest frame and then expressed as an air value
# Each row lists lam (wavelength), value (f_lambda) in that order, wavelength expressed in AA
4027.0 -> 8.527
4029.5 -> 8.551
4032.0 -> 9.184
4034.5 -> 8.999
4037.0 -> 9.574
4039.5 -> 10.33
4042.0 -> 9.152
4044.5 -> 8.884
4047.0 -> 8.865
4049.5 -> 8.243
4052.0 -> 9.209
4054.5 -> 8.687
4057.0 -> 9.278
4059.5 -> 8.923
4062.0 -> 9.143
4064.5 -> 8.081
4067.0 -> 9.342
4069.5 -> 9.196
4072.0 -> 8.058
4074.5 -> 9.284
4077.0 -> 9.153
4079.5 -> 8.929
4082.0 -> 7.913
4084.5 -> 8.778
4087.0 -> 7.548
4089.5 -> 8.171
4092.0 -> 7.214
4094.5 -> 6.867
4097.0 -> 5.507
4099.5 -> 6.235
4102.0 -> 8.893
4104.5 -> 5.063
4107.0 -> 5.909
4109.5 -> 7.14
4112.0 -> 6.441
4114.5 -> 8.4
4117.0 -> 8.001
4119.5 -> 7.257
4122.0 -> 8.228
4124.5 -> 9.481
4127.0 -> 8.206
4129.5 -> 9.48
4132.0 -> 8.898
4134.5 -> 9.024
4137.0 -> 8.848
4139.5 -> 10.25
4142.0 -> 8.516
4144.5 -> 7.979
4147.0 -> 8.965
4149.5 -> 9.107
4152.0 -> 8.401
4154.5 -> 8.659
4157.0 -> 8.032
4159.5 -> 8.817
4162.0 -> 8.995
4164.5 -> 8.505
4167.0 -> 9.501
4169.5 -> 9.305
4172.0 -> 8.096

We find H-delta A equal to 7.3 AA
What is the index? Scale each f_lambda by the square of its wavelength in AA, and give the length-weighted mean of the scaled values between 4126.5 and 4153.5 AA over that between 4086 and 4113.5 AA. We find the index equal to 1.33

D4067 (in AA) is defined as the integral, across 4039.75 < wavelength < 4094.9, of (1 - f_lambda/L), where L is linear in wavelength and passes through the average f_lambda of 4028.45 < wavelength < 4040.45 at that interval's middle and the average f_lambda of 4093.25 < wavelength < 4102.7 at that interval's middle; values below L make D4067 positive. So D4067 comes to -4.6 AA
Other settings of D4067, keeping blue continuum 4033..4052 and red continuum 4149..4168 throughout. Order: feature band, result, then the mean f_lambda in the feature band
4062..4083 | 0.6 AA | 8.78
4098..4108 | 2.7 AA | 6.51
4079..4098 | 3.0 AA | 7.59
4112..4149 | 0.9 AA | 8.61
